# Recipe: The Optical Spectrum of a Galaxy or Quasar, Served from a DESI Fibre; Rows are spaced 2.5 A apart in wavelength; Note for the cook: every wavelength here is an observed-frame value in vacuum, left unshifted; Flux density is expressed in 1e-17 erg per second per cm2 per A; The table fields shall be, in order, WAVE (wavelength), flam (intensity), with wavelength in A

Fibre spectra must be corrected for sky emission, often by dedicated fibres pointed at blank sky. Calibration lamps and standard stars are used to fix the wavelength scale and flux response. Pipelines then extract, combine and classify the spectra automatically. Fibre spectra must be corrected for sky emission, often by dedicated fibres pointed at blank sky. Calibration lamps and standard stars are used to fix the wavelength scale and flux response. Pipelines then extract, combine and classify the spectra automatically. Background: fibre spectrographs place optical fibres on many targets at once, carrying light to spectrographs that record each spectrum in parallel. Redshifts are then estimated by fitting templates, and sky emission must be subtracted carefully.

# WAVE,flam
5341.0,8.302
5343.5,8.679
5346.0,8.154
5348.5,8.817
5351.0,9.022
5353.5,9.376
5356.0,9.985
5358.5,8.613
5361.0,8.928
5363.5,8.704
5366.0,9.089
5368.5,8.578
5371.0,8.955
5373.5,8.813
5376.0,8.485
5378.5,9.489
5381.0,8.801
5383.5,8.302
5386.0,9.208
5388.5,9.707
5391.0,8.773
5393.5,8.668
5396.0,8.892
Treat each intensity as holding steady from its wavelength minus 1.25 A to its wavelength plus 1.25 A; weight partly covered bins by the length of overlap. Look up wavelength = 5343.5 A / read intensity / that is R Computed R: 8.679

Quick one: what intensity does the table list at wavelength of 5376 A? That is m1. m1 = 8.485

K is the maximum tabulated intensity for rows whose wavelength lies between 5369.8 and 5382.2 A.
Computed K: 9.489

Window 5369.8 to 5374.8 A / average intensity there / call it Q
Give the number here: 8.88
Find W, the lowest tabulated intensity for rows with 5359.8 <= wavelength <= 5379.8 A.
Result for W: 8.485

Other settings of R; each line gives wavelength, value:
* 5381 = 8.801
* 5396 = 8.892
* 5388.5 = 9.707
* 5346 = 8.154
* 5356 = 9.985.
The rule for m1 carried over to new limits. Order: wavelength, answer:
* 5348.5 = 8.817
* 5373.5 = 8.813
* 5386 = 9.208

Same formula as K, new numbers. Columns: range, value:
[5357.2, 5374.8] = 9.089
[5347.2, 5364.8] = 9.985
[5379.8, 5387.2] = 9.208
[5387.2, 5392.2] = 9.707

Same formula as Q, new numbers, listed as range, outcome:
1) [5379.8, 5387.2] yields 8.77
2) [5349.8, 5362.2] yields 9.19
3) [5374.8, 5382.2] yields 8.93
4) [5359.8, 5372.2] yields 8.85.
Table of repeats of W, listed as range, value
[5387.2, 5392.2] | 8.773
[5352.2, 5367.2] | 8.613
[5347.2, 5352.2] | 8.817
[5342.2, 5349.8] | 8.154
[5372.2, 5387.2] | 8.302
